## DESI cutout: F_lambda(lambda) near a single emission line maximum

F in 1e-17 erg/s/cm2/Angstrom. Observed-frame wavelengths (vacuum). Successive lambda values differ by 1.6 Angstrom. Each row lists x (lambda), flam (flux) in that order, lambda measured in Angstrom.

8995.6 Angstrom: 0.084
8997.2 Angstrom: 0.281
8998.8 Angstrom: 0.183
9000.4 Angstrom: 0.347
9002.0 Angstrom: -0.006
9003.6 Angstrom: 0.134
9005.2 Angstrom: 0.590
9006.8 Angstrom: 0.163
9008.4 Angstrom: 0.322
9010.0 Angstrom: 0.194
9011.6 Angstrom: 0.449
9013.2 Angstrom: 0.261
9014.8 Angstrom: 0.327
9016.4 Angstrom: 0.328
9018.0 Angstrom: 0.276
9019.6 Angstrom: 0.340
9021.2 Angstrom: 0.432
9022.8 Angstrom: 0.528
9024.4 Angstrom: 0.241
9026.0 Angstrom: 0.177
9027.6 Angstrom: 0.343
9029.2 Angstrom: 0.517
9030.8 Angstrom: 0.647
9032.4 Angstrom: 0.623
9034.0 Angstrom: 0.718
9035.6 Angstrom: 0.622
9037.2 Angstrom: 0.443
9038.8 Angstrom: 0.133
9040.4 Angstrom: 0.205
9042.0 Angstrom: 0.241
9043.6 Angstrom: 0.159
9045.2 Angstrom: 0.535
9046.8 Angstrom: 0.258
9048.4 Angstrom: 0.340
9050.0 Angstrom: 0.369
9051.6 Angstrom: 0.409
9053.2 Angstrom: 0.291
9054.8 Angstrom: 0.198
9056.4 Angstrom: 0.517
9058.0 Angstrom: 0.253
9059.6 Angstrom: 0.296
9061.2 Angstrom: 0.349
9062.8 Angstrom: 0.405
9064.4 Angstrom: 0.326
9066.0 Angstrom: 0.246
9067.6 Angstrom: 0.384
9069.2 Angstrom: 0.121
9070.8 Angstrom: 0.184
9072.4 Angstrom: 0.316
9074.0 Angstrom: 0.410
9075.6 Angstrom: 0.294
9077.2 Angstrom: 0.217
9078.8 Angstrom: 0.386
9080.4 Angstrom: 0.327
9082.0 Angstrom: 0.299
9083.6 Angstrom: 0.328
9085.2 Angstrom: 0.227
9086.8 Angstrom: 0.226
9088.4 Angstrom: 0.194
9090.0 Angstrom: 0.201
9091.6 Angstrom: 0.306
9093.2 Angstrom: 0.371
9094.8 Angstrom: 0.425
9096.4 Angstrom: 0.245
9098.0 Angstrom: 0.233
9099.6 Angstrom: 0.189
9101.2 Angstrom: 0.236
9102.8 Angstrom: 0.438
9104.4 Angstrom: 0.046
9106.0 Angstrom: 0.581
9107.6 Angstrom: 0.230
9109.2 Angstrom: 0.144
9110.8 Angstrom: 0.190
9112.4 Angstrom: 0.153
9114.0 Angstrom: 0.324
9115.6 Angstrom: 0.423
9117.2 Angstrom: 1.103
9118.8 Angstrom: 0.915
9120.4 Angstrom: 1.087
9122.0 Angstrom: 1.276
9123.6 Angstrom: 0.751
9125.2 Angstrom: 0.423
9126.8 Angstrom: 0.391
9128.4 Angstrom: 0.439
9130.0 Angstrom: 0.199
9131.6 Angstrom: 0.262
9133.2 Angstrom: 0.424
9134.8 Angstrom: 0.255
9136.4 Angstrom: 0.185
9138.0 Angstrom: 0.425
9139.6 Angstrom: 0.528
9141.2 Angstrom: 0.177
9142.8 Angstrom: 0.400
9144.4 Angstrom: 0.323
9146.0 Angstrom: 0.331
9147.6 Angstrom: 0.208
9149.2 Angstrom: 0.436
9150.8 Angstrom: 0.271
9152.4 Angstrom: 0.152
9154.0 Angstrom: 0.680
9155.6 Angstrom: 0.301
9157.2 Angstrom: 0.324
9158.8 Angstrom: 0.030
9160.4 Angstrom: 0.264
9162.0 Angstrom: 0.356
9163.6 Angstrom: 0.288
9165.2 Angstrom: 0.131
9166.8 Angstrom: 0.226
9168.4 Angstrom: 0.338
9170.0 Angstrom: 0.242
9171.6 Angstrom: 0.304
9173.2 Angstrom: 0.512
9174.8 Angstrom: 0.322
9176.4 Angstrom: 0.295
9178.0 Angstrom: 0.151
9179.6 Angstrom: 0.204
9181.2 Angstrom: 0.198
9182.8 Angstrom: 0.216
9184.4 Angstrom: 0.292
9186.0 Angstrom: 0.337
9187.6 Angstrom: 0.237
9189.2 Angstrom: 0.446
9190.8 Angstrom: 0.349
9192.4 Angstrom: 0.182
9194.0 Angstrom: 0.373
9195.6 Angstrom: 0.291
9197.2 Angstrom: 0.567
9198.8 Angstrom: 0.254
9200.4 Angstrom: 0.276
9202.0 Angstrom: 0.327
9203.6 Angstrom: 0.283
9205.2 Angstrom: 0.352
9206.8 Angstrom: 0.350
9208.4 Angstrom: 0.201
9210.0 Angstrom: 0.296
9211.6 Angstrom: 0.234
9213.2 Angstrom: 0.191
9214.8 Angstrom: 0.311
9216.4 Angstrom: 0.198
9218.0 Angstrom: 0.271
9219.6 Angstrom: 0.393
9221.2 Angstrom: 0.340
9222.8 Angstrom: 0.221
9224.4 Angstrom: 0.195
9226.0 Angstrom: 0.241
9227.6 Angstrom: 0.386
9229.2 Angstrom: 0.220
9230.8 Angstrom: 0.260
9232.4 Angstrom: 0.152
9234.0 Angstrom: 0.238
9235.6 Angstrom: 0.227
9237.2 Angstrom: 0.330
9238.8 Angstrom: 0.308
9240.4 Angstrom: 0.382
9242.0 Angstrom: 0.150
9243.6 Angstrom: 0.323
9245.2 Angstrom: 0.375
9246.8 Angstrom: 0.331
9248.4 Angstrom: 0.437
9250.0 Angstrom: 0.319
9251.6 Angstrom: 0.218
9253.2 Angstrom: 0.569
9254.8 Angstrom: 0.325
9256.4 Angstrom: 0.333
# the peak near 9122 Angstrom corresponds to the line [O III] 5007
